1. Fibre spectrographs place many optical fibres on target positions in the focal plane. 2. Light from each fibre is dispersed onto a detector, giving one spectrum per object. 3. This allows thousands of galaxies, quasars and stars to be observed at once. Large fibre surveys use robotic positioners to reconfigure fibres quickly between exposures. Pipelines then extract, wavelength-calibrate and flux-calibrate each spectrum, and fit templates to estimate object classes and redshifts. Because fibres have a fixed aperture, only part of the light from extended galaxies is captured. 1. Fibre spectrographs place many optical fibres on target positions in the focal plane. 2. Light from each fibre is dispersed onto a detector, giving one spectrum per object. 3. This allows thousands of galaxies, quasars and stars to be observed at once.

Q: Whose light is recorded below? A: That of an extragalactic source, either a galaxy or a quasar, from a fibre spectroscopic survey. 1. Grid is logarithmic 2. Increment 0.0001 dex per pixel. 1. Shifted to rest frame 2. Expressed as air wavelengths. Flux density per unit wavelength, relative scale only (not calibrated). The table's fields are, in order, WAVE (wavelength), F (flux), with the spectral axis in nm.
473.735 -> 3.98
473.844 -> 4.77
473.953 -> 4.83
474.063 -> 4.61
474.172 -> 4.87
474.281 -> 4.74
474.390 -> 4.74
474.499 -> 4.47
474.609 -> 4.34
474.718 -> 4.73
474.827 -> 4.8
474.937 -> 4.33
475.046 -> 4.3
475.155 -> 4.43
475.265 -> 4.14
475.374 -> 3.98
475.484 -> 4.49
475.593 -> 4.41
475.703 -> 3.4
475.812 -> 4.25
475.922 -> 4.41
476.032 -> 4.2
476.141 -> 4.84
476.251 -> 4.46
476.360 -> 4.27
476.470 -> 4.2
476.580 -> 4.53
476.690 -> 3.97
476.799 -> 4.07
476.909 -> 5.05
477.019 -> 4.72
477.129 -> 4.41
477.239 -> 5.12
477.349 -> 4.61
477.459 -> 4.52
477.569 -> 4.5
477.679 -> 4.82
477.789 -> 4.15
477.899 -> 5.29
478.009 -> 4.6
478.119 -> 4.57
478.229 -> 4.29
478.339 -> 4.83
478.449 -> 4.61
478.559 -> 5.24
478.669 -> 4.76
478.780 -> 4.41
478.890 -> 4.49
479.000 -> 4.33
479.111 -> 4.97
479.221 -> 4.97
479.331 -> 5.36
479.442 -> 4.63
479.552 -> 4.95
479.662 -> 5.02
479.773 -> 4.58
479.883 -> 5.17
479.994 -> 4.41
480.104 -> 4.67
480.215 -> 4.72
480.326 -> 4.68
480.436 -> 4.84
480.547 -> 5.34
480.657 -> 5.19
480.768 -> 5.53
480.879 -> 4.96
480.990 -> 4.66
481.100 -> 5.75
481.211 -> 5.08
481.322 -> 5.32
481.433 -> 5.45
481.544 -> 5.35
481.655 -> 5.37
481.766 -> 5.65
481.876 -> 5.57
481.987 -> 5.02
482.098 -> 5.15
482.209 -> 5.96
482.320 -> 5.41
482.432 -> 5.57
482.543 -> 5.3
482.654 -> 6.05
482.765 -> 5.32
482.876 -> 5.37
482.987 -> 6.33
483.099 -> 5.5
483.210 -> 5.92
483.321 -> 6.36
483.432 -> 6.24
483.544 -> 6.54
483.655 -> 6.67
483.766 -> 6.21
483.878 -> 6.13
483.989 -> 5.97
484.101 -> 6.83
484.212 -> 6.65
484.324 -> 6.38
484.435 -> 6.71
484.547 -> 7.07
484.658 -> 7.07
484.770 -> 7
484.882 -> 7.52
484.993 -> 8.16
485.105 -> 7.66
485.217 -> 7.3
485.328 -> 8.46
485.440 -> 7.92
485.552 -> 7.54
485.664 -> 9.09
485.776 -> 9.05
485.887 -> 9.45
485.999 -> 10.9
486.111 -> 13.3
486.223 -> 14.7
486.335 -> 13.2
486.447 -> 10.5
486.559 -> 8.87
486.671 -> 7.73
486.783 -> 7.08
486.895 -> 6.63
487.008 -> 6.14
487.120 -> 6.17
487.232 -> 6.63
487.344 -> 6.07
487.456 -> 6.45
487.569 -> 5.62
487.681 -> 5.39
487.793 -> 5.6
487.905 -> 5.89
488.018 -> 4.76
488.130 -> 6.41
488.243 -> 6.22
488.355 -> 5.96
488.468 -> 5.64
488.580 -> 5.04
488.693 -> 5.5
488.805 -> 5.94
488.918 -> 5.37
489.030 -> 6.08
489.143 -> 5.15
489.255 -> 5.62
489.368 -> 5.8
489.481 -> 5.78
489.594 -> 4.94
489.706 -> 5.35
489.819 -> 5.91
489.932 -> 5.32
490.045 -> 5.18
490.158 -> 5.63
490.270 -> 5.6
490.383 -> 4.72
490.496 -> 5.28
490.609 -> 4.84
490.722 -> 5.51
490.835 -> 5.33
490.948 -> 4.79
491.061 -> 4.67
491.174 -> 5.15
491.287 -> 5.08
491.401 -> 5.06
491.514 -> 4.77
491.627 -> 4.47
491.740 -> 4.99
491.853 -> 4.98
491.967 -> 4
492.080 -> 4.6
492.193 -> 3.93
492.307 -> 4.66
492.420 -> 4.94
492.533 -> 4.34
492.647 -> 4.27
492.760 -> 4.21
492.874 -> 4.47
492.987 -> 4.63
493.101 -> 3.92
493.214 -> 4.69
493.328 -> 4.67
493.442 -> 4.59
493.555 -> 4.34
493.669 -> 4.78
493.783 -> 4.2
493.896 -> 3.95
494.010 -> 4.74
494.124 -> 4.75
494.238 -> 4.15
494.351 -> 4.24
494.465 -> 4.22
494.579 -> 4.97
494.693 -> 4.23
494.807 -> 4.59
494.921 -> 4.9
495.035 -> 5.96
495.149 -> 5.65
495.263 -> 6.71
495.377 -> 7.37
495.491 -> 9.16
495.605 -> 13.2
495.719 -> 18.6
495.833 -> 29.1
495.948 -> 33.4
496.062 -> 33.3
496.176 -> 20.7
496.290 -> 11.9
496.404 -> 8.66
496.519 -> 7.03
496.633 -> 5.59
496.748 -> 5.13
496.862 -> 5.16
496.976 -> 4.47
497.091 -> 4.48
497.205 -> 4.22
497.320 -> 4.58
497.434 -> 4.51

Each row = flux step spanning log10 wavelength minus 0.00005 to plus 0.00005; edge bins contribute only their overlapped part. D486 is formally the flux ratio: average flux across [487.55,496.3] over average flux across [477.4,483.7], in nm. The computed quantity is 1.3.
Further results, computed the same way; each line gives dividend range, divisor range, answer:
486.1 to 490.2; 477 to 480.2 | 1.40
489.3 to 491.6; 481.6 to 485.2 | 0.84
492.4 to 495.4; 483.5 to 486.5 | 0.57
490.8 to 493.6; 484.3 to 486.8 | 0.52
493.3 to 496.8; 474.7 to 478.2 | 2.10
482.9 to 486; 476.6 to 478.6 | 1.55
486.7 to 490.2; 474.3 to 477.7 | 1.31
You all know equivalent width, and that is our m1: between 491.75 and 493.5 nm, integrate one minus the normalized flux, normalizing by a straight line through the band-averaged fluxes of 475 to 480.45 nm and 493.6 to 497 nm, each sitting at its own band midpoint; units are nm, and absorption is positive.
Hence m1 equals 0.86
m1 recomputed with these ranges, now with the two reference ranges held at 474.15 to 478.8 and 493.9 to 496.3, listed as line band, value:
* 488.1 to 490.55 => 0.94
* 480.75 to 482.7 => 0.30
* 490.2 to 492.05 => 0.90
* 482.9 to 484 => 0.13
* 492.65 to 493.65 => 0.57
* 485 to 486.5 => -0.40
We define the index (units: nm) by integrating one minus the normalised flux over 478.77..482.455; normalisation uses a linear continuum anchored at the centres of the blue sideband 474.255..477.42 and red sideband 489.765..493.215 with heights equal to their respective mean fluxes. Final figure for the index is -0.43 nm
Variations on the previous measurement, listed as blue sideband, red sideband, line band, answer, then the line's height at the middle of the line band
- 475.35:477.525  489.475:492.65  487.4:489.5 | -0.36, 4.87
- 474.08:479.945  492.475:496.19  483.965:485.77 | -0.31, 6.3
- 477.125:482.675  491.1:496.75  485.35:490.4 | -0.46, 6.44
